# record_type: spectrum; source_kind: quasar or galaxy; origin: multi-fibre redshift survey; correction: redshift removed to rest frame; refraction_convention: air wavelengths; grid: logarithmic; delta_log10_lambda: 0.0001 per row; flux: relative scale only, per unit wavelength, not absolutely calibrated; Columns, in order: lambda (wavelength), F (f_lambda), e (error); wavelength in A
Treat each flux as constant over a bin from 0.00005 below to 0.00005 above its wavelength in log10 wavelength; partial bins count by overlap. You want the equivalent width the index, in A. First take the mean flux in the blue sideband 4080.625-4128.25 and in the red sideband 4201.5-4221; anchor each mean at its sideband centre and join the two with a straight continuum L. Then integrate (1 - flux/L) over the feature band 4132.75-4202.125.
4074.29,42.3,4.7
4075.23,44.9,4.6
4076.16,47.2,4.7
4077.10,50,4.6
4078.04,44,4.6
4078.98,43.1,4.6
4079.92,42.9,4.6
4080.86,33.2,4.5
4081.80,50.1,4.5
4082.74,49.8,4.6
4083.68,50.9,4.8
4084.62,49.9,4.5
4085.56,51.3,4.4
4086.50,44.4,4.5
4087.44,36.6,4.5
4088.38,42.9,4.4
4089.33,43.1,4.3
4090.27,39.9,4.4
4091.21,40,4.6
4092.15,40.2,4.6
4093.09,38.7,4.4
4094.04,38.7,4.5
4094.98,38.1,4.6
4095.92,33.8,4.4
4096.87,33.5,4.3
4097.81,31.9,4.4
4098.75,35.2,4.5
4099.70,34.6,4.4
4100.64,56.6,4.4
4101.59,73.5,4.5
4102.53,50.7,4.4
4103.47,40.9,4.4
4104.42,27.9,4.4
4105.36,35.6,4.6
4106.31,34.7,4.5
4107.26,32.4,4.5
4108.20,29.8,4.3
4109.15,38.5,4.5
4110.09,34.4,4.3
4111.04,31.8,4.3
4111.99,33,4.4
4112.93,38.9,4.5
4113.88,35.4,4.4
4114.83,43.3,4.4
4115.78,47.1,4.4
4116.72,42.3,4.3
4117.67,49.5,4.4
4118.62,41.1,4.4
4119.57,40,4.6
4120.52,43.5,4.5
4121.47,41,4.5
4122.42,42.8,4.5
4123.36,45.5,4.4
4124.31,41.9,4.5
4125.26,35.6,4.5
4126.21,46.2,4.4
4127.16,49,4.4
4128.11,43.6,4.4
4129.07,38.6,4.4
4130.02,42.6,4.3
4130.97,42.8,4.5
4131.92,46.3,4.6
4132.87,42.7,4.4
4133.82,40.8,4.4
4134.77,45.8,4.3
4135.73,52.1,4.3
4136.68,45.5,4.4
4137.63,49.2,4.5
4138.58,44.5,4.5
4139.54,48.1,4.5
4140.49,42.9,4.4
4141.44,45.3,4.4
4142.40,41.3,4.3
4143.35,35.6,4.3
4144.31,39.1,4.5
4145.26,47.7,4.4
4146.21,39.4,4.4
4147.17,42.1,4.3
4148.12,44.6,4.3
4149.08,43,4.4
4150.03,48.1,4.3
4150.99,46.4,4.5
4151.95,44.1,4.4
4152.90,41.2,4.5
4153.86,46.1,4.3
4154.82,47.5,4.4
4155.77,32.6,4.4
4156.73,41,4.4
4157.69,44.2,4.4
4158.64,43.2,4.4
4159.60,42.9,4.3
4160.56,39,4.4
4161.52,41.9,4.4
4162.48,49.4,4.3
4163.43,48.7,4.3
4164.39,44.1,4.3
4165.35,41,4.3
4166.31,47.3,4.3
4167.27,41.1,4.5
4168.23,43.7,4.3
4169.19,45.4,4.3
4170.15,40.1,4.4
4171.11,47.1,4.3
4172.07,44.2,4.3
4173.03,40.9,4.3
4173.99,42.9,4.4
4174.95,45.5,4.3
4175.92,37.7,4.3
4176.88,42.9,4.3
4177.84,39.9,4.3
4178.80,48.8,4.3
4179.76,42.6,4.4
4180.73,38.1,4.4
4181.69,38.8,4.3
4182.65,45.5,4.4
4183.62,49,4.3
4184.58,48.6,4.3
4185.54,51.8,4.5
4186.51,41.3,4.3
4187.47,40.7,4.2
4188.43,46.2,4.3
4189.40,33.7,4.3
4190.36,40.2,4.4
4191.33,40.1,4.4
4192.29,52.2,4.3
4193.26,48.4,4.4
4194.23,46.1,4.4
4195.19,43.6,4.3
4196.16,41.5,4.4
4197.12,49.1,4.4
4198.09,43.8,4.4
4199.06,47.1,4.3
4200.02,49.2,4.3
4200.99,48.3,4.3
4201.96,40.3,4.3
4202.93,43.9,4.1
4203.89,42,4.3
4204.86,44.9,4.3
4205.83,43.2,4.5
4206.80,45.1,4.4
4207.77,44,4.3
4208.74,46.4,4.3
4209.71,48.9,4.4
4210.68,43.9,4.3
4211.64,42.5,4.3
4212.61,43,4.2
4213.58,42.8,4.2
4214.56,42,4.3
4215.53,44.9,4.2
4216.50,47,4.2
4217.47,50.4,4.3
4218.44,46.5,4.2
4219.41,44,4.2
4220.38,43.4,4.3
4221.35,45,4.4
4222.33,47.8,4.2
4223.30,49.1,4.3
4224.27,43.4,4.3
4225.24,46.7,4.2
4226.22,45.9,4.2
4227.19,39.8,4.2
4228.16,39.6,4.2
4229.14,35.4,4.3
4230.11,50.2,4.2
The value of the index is -1.2 A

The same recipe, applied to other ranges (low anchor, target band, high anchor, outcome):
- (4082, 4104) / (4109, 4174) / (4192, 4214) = 1.82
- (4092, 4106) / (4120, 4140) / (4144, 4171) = -0.97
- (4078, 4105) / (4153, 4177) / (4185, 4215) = 0.34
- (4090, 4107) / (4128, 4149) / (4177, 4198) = -0.87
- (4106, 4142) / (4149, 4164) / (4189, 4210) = -0.24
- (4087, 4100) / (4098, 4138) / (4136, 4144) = -0.78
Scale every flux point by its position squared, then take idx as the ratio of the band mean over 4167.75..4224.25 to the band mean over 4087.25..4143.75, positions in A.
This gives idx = 1.1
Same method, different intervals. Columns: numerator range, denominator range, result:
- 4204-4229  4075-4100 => 1.14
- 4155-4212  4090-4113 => 1.19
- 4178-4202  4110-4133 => 1.11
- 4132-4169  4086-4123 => 1.12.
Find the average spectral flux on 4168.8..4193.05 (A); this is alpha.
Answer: 43.4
